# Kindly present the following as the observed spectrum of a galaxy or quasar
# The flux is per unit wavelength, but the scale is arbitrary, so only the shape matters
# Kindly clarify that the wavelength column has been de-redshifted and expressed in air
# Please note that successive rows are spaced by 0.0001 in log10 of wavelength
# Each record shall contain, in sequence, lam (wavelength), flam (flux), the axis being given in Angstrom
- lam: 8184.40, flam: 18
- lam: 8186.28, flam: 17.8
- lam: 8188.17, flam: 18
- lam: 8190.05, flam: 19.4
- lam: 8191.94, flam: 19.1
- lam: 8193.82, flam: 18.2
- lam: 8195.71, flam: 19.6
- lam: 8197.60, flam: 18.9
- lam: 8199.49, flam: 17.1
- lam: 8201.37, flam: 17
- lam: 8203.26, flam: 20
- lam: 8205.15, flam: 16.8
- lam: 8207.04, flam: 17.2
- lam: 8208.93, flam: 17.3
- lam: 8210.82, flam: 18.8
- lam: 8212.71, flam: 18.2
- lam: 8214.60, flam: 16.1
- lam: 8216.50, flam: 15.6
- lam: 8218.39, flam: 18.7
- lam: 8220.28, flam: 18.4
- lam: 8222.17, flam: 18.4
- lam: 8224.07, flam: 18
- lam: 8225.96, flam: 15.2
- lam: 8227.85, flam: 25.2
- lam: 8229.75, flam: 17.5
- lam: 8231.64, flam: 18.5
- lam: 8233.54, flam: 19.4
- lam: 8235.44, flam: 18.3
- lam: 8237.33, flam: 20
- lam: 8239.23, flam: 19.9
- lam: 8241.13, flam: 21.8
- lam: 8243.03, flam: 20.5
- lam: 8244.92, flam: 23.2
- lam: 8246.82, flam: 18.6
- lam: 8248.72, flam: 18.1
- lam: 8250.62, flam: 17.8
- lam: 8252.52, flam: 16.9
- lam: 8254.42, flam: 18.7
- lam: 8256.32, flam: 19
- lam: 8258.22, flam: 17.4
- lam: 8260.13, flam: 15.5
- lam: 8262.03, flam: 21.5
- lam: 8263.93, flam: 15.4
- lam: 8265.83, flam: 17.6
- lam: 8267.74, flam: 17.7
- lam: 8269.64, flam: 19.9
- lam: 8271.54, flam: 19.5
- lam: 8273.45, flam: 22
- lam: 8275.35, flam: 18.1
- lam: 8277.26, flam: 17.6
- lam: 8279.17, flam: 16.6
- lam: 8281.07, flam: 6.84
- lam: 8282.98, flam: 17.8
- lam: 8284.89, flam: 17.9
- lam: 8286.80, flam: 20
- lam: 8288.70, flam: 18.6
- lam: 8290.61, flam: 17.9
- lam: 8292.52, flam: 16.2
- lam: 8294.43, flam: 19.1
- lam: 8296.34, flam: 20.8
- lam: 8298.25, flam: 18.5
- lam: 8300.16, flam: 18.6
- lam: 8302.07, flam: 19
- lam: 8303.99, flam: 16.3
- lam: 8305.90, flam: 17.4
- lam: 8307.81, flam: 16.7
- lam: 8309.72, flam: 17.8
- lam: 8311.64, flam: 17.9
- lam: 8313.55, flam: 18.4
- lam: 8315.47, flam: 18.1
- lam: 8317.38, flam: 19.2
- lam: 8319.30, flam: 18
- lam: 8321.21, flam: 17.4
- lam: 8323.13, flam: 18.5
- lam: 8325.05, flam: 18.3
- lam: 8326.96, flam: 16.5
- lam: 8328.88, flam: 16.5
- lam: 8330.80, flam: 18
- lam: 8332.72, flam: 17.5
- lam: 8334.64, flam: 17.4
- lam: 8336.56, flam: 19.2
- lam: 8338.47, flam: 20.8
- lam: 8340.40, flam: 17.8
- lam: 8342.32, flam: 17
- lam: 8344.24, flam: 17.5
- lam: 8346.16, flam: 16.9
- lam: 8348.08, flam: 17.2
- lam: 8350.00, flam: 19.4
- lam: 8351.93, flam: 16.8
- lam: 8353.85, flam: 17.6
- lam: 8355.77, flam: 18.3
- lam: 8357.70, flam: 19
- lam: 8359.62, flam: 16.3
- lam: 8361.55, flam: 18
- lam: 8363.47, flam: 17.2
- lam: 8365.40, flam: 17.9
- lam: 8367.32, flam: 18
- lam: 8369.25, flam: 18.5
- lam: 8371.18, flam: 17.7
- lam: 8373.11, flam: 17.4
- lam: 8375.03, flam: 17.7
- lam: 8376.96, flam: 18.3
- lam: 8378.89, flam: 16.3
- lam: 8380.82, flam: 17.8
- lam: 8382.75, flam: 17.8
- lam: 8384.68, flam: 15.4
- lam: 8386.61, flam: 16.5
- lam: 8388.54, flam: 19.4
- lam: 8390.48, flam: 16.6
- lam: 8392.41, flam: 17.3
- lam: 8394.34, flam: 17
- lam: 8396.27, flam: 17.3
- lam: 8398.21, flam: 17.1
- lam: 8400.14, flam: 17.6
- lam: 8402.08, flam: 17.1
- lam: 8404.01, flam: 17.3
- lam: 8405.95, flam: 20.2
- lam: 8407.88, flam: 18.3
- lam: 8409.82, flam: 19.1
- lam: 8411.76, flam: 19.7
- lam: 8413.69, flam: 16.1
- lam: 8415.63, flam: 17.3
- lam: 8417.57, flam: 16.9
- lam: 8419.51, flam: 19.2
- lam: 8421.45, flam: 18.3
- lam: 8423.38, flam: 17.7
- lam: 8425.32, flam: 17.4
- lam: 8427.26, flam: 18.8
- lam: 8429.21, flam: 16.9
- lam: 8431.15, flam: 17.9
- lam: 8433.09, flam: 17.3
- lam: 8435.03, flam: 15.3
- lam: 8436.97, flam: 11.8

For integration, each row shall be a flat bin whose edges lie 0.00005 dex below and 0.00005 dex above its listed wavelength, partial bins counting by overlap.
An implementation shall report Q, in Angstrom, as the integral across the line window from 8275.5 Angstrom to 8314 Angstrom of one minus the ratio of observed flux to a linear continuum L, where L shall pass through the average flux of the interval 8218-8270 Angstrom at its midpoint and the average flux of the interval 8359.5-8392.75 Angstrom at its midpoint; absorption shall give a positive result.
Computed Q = 1.7 Angstrom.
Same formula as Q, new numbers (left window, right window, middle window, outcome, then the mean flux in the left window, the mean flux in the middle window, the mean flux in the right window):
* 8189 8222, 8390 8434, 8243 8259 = -0.76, 18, 18.8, 17.8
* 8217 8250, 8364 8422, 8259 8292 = 2.18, 19.3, 17.7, 17.7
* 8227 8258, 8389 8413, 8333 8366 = 0.95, 19.5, 17.9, 17.9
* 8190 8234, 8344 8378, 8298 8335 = 0.24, 18.2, 17.8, 17.8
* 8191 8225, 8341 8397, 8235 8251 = -1.83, 18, 19.9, 17.5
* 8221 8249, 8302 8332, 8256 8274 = 0.38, 19.5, 18.5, 17.7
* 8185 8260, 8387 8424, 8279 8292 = 1.28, 18.5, 16.5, 17.8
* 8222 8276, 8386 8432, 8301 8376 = 1.99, 19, 17.8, 17.8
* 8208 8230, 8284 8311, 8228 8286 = -0.80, 18.1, 18.4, 18.2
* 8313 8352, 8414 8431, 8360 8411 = 0.53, 17.9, 17.6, 17.7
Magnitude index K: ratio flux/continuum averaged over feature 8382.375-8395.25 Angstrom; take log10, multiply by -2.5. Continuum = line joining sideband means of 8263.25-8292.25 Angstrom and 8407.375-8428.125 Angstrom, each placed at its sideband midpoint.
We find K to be 0.05 mag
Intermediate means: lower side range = 17.6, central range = 17.1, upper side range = 18.1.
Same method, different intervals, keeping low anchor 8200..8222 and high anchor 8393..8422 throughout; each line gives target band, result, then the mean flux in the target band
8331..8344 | -0.025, 18.2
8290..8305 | -0.032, 18.3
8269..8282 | 0.035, 17.2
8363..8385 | 0.017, 17.6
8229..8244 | -0.107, 19.5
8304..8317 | 0.006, 17.7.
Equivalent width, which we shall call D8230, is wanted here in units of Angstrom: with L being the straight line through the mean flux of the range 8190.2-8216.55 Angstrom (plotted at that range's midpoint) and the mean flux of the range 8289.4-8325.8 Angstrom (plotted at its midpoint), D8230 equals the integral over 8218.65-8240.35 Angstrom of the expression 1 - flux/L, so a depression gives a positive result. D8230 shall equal -1.2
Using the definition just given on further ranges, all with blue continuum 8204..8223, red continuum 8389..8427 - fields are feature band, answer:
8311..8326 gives -0.5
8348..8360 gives -0.1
